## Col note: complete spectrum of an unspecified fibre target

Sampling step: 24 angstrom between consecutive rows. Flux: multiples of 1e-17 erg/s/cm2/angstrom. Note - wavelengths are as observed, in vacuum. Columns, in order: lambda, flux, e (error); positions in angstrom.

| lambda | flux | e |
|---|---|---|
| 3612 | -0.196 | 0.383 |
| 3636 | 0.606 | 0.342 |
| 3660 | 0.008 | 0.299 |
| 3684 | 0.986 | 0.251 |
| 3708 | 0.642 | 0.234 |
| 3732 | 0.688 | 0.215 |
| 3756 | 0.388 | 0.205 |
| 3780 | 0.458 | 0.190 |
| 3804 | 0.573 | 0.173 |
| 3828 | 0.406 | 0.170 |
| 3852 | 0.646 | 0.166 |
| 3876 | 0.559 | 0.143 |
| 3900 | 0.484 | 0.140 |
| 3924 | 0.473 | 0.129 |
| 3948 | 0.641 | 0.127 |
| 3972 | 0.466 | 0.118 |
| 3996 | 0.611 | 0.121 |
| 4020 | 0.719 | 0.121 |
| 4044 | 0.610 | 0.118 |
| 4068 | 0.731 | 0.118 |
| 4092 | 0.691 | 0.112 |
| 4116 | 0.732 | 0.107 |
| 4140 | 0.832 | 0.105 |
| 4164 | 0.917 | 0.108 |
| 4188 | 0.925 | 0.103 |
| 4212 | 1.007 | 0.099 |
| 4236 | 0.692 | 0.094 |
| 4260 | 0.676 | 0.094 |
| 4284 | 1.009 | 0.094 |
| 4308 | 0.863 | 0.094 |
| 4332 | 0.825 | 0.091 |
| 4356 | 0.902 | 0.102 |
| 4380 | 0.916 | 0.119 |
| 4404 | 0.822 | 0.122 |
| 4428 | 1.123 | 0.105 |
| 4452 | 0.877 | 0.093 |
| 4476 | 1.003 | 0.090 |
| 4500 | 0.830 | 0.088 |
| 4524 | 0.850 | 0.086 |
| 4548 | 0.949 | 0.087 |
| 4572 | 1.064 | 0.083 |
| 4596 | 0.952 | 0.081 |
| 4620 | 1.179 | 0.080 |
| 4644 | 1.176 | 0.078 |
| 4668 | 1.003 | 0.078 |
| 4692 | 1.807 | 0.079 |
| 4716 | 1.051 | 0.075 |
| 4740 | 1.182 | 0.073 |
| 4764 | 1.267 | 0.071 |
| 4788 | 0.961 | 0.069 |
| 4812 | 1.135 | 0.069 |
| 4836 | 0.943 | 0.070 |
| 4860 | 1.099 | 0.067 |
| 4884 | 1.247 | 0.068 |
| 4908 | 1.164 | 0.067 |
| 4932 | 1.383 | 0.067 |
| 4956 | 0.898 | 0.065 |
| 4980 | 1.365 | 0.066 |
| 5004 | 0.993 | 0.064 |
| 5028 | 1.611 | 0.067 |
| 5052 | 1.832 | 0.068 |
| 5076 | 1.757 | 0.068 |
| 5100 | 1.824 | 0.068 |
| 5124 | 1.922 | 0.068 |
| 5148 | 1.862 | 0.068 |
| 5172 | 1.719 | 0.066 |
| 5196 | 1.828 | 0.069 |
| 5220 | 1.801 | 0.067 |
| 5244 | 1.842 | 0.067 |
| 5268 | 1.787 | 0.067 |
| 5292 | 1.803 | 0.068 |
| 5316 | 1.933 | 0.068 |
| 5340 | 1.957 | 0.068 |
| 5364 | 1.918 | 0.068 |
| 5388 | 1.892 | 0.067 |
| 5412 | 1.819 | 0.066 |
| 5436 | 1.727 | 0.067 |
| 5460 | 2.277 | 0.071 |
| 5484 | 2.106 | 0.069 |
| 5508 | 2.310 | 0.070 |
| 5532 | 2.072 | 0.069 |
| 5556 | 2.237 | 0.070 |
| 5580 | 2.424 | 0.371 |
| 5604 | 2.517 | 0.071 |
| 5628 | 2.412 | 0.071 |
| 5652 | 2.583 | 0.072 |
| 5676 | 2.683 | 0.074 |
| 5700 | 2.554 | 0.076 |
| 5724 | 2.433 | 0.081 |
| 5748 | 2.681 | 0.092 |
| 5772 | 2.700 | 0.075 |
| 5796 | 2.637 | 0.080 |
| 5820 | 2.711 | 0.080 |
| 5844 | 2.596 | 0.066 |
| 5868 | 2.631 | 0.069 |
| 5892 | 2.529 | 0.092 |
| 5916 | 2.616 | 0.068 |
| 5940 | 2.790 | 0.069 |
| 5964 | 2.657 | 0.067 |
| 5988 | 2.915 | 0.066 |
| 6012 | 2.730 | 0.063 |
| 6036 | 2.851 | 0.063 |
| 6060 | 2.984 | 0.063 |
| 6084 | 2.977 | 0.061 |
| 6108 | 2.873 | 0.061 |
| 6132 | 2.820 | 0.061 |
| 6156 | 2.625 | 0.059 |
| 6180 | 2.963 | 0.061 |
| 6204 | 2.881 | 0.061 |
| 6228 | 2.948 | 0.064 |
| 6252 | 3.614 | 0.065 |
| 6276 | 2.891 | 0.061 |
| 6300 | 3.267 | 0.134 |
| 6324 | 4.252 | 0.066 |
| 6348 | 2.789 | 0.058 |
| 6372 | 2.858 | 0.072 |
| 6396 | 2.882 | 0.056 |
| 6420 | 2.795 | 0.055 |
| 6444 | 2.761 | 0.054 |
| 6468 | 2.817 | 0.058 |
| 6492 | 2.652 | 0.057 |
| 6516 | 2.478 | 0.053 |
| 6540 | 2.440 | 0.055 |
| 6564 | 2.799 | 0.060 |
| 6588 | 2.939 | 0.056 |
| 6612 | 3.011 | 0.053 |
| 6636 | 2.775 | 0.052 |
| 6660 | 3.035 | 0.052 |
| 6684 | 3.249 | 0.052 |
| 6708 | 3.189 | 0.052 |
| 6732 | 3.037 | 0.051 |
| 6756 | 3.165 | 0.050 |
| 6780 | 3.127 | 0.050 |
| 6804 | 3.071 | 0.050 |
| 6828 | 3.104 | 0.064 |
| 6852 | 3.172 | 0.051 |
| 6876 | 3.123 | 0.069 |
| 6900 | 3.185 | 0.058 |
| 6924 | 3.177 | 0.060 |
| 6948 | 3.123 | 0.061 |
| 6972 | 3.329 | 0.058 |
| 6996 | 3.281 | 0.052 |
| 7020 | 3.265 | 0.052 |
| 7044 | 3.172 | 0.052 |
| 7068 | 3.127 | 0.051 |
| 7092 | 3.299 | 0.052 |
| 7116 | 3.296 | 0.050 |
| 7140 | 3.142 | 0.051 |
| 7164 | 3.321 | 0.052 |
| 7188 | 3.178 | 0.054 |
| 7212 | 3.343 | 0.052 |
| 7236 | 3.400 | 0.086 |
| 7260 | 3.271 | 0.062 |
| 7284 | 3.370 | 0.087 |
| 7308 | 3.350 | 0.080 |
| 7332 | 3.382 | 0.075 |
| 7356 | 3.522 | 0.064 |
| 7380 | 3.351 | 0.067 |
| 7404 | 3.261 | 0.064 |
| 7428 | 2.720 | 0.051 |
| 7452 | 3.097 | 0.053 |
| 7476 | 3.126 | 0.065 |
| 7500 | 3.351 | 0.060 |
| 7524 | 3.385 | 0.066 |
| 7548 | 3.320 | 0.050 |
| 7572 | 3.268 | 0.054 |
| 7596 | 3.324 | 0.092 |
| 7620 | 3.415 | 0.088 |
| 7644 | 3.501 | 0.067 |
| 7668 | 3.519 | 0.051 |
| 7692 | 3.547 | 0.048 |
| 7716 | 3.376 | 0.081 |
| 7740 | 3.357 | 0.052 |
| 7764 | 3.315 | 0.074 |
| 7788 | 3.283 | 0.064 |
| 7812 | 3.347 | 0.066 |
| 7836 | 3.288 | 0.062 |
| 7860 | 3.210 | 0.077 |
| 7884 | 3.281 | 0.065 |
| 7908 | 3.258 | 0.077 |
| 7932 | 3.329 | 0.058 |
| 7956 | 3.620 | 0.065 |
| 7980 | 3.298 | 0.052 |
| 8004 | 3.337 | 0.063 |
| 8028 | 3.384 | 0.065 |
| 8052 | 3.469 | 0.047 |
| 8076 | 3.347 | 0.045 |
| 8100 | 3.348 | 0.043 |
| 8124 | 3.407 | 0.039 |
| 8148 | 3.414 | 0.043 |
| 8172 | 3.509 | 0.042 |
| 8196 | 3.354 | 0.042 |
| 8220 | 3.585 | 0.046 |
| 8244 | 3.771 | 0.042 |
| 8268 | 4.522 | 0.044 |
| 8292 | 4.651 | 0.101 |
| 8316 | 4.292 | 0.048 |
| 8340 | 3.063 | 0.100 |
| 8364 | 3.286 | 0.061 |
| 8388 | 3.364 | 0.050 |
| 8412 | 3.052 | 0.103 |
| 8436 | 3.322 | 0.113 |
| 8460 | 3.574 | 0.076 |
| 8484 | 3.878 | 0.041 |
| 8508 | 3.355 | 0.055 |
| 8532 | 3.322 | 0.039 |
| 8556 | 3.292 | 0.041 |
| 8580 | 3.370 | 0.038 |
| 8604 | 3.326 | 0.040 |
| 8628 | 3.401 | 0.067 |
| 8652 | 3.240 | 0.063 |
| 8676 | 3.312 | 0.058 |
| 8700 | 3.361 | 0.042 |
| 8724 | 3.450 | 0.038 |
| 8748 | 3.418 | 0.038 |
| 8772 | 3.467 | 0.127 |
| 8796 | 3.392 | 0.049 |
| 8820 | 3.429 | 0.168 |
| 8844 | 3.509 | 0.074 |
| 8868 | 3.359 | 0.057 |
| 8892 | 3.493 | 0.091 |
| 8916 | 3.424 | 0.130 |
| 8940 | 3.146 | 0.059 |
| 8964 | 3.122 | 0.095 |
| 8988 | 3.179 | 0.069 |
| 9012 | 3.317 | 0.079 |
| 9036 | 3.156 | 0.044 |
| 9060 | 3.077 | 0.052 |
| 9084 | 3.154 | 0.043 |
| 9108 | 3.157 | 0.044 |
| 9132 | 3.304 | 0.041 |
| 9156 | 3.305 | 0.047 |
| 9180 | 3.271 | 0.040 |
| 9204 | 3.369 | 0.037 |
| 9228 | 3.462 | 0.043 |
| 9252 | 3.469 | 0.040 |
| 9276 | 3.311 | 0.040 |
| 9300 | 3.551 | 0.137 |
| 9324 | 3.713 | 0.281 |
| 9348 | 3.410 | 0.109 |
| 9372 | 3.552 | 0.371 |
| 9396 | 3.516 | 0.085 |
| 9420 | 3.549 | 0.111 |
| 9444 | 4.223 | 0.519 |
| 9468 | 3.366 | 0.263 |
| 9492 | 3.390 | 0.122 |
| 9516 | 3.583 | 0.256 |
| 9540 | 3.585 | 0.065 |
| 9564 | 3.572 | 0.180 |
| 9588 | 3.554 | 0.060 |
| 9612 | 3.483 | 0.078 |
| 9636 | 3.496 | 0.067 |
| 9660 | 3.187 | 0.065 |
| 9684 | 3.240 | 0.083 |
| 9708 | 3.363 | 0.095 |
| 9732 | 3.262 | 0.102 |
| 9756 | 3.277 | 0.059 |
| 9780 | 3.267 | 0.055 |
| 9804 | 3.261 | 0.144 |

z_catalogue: 0.26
